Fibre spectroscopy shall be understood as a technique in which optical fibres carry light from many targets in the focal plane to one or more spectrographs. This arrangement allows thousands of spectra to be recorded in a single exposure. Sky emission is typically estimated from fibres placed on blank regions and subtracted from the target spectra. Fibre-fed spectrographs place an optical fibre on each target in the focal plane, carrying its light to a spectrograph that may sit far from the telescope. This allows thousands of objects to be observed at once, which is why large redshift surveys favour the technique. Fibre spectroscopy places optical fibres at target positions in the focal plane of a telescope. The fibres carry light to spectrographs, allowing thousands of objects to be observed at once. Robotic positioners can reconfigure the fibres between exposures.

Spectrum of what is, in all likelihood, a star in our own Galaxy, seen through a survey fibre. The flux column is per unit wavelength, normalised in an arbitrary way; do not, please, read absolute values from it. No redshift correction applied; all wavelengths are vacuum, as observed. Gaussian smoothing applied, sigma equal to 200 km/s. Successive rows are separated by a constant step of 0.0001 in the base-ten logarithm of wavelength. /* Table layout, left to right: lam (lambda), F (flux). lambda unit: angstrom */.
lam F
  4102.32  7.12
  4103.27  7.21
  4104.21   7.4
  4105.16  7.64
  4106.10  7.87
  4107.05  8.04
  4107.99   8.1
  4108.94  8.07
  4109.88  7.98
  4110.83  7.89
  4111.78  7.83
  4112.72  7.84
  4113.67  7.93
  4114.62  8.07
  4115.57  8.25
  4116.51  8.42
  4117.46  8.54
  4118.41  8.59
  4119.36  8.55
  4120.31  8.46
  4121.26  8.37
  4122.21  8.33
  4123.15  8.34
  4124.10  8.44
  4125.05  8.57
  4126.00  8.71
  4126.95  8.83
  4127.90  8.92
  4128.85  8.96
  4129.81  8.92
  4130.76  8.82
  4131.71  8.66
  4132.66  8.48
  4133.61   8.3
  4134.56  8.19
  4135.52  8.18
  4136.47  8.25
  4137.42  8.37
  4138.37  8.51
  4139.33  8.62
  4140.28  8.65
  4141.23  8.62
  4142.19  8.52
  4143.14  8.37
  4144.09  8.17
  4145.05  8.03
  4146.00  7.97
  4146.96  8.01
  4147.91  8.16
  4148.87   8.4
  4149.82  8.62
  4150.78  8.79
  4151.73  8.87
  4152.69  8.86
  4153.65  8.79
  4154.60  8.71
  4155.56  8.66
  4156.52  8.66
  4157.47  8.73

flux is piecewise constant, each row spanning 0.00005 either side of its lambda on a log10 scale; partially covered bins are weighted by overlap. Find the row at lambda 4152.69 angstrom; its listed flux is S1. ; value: 8.86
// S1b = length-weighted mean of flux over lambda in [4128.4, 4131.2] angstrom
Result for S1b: 8.87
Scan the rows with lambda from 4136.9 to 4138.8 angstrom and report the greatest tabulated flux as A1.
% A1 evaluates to 8.51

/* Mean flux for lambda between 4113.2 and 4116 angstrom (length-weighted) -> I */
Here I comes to 8.07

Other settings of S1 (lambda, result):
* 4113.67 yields 7.93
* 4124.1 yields 8.44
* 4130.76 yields 8.82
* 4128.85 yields 8.96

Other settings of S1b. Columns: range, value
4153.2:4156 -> 8.73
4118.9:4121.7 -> 8.45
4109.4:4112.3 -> 7.92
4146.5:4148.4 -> 8.09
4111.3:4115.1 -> 7.91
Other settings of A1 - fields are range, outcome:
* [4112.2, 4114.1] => 7.93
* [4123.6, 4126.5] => 8.71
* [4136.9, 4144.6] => 8.65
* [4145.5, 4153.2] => 8.87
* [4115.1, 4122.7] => 8.59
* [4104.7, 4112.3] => 8.1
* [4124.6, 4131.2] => 8.96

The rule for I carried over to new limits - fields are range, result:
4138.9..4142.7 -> 8.61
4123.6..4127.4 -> 8.63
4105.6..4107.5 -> 7.95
